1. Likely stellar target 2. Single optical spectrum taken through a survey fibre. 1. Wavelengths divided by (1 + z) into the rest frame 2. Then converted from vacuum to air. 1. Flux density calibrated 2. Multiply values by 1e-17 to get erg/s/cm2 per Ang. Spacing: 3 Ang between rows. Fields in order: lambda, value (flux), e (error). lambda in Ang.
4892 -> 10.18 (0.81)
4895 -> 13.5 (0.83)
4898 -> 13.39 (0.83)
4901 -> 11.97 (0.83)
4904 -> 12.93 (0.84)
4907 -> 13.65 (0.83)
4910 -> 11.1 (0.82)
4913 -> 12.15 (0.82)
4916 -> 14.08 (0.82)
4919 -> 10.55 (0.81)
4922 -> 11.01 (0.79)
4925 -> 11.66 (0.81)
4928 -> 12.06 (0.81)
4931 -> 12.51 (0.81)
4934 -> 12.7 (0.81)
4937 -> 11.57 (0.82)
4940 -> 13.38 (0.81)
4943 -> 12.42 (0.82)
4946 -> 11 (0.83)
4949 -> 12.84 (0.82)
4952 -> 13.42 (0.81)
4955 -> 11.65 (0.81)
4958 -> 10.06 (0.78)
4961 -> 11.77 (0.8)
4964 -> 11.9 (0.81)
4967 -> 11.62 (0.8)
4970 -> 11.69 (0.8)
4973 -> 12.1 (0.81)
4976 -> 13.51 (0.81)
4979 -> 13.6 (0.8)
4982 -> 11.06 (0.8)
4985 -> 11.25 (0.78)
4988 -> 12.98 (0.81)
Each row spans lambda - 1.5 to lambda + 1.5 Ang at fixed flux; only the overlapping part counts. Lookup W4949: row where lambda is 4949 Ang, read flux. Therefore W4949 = 12.84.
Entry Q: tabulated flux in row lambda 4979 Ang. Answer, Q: 13.6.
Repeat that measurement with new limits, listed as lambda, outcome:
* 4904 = 12.93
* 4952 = 13.42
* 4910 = 11.1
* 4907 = 13.65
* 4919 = 10.55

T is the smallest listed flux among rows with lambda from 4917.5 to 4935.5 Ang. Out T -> 10.55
